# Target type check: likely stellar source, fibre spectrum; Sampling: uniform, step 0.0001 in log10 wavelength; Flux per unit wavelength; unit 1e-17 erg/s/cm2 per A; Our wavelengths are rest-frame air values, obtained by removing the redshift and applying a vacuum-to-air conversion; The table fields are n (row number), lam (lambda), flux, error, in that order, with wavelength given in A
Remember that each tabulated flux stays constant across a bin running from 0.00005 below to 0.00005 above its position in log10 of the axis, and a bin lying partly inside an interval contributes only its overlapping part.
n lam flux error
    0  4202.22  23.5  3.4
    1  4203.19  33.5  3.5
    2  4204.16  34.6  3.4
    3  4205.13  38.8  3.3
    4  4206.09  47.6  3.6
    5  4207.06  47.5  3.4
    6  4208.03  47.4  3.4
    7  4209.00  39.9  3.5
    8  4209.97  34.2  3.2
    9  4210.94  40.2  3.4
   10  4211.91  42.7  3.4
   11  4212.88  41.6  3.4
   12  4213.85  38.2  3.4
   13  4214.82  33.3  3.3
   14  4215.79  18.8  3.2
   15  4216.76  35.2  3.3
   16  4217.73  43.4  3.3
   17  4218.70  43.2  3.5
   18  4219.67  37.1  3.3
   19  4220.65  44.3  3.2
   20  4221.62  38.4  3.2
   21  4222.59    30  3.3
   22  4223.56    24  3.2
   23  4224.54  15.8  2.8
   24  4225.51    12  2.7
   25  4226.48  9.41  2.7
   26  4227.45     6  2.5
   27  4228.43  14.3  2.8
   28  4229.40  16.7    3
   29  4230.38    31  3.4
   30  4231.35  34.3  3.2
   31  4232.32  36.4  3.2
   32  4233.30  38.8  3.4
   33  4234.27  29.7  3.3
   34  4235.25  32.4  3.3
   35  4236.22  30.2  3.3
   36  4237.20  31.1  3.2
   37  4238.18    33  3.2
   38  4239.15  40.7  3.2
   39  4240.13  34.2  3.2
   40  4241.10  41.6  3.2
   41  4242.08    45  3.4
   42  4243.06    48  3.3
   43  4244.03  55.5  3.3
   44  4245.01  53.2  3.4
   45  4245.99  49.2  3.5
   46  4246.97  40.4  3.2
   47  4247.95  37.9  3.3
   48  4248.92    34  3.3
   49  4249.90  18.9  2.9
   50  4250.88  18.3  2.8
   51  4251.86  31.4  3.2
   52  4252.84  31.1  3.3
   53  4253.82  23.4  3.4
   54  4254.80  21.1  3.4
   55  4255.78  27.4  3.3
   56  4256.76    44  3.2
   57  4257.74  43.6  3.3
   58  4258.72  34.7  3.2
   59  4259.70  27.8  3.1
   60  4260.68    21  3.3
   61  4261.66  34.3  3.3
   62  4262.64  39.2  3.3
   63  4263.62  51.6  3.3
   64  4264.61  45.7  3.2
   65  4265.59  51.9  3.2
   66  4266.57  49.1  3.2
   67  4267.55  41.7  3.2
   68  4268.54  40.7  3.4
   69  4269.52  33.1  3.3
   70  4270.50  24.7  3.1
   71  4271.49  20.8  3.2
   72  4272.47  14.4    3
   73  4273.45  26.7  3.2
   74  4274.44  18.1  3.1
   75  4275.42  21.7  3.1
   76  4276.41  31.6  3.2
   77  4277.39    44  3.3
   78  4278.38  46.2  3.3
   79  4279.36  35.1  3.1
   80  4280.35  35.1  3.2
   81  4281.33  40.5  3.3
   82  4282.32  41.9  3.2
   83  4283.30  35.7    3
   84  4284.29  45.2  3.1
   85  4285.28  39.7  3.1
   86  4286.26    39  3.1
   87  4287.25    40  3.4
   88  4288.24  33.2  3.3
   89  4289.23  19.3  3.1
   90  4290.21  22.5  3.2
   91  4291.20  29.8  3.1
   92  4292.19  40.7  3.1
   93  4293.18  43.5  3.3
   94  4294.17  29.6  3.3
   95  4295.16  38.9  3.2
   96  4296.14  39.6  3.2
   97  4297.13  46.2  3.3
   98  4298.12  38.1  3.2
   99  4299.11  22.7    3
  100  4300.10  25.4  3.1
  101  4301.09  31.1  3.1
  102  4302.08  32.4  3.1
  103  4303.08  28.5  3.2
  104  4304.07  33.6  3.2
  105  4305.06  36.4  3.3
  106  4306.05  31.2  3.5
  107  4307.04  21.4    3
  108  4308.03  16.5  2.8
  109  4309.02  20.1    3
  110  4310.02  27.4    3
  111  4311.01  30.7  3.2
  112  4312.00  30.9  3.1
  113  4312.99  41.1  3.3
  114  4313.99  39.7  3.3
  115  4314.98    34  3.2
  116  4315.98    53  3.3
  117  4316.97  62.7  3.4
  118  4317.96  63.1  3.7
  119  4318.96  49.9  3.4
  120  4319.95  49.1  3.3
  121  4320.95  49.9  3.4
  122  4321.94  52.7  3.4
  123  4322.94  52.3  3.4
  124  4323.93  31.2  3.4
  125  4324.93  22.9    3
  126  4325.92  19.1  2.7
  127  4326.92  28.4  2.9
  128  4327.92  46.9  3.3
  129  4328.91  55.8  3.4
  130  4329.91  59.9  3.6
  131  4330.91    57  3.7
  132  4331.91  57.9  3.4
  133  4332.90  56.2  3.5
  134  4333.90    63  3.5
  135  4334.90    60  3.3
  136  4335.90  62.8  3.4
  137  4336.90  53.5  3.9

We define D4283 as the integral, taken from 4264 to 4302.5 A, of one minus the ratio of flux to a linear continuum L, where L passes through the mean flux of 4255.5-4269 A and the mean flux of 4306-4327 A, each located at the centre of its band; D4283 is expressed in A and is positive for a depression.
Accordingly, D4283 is 4.1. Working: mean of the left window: 39.7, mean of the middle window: 34.8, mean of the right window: 37.9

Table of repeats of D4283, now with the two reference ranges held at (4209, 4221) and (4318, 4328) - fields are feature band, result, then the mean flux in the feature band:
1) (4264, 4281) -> 2.2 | 34.3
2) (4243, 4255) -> 1.0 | 35.5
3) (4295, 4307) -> 2.2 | 33.1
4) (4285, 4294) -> 1.4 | 33.9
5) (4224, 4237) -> 4.9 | 23.8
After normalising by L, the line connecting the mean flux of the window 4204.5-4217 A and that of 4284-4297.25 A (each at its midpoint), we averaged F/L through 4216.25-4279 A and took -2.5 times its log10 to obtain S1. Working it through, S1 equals 0.131 mag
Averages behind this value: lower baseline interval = 38.9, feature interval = 33.2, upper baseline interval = 35.8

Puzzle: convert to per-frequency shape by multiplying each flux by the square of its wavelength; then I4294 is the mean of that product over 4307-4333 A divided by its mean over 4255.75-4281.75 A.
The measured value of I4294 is 1.23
